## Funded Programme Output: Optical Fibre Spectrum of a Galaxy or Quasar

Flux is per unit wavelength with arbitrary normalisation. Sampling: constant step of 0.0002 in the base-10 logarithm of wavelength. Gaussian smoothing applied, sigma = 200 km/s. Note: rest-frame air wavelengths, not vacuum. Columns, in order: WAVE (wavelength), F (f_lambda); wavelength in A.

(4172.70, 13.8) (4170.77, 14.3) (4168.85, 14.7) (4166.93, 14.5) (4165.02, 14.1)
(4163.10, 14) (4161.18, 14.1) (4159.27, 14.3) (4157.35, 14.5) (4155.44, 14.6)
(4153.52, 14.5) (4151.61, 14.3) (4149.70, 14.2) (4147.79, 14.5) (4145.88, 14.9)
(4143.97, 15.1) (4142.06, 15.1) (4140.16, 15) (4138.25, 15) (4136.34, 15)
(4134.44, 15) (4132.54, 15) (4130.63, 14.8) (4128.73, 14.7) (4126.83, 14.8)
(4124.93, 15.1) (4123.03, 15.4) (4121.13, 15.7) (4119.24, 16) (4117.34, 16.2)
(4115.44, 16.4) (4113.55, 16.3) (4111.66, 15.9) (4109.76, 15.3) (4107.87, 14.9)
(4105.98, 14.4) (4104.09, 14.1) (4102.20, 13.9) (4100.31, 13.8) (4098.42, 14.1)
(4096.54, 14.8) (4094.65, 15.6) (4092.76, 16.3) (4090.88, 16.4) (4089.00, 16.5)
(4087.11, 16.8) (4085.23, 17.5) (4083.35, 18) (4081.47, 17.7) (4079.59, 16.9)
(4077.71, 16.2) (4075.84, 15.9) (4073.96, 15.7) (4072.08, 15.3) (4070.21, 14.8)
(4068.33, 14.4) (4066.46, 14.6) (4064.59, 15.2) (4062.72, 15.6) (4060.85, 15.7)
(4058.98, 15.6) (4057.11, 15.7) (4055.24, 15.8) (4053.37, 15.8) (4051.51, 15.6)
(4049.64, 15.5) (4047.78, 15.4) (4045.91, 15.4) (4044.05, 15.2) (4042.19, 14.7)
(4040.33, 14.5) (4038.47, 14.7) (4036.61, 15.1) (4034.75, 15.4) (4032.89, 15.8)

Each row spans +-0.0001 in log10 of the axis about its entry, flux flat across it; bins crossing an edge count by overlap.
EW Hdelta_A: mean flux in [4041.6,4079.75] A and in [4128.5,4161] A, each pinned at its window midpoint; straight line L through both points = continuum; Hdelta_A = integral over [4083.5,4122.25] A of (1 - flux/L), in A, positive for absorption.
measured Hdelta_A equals -1.3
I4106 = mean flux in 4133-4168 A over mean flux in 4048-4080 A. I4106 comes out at 0.94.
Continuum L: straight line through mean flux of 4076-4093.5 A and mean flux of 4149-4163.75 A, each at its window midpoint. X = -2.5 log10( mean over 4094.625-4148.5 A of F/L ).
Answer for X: 0.03 mag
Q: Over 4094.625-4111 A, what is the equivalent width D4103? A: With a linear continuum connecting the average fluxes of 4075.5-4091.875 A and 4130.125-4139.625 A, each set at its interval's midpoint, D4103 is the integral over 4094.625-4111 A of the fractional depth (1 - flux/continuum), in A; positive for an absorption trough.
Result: 1.69 A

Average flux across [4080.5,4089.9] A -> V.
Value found 17.3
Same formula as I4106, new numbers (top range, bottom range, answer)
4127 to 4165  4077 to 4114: 0.93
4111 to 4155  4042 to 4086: 0.96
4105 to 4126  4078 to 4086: 0.90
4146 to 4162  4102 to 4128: 0.94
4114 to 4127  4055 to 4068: 1.02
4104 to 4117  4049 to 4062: 0.99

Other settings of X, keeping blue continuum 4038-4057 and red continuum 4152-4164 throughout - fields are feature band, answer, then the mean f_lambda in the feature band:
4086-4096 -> -0.094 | 16.3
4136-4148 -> -0.036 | 15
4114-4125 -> -0.086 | 15.9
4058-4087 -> -0.063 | 16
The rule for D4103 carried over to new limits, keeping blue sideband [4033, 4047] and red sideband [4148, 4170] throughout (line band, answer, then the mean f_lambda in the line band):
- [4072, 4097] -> -2.8 A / 16.5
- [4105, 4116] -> -0.6 A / 15.5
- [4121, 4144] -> -0.8 A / 15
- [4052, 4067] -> -0.6 A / 15.5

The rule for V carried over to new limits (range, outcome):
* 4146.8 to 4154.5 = 14.4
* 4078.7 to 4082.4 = 17.3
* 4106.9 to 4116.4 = 15.8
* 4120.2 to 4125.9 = 15.4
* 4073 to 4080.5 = 16.2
